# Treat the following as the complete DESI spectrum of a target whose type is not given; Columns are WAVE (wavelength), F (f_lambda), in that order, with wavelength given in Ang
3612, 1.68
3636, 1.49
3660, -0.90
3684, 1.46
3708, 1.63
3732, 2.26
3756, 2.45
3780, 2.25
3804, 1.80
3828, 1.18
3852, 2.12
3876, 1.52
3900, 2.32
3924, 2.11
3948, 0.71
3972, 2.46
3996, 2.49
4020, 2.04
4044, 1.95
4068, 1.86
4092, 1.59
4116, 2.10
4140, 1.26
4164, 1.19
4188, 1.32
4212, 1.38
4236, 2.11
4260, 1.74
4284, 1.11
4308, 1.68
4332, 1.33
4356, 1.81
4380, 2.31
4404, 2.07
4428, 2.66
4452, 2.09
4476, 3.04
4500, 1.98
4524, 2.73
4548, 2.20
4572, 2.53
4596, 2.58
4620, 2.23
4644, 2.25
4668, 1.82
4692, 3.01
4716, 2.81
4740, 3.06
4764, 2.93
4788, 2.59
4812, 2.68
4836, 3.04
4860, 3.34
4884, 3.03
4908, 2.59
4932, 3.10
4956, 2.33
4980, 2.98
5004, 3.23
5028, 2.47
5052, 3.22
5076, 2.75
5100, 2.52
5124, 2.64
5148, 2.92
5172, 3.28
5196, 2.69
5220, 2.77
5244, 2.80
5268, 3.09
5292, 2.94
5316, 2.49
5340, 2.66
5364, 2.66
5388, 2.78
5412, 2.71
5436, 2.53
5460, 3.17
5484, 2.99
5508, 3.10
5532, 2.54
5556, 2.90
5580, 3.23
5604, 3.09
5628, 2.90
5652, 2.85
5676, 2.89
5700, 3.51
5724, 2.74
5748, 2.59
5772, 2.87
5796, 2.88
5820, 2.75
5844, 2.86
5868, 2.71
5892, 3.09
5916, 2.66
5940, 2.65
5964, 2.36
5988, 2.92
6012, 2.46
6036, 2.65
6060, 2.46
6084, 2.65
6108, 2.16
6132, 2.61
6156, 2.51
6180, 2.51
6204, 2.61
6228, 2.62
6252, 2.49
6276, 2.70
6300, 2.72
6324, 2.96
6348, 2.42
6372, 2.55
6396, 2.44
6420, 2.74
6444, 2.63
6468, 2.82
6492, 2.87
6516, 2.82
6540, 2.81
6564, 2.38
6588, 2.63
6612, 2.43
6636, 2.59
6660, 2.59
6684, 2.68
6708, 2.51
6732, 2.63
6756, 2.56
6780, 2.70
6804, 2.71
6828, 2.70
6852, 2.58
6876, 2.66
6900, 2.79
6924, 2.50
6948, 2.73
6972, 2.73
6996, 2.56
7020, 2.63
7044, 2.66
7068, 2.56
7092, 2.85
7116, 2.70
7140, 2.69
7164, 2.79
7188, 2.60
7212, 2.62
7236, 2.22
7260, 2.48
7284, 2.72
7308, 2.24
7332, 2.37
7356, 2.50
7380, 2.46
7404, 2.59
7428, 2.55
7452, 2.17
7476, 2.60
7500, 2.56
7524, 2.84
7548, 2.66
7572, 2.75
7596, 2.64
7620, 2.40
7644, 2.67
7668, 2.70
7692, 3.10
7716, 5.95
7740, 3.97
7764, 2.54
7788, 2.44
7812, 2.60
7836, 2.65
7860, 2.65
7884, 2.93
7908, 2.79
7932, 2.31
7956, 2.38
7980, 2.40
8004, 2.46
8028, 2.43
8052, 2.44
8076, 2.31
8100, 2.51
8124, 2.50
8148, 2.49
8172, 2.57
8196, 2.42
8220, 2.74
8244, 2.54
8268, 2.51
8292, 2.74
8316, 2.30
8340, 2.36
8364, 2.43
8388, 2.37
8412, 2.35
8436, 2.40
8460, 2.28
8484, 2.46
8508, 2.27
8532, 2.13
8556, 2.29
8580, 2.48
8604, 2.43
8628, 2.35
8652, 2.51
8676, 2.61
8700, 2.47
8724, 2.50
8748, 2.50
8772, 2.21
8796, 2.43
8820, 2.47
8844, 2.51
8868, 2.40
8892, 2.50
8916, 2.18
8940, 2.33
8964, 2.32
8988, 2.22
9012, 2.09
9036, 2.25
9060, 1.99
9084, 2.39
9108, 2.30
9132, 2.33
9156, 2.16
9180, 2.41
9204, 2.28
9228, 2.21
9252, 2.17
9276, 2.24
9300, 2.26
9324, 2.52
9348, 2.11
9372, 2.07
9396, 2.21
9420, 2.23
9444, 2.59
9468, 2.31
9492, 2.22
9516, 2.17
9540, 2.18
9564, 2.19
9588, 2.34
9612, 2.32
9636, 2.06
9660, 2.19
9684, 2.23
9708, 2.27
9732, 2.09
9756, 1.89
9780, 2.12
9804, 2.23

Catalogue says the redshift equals 0.17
